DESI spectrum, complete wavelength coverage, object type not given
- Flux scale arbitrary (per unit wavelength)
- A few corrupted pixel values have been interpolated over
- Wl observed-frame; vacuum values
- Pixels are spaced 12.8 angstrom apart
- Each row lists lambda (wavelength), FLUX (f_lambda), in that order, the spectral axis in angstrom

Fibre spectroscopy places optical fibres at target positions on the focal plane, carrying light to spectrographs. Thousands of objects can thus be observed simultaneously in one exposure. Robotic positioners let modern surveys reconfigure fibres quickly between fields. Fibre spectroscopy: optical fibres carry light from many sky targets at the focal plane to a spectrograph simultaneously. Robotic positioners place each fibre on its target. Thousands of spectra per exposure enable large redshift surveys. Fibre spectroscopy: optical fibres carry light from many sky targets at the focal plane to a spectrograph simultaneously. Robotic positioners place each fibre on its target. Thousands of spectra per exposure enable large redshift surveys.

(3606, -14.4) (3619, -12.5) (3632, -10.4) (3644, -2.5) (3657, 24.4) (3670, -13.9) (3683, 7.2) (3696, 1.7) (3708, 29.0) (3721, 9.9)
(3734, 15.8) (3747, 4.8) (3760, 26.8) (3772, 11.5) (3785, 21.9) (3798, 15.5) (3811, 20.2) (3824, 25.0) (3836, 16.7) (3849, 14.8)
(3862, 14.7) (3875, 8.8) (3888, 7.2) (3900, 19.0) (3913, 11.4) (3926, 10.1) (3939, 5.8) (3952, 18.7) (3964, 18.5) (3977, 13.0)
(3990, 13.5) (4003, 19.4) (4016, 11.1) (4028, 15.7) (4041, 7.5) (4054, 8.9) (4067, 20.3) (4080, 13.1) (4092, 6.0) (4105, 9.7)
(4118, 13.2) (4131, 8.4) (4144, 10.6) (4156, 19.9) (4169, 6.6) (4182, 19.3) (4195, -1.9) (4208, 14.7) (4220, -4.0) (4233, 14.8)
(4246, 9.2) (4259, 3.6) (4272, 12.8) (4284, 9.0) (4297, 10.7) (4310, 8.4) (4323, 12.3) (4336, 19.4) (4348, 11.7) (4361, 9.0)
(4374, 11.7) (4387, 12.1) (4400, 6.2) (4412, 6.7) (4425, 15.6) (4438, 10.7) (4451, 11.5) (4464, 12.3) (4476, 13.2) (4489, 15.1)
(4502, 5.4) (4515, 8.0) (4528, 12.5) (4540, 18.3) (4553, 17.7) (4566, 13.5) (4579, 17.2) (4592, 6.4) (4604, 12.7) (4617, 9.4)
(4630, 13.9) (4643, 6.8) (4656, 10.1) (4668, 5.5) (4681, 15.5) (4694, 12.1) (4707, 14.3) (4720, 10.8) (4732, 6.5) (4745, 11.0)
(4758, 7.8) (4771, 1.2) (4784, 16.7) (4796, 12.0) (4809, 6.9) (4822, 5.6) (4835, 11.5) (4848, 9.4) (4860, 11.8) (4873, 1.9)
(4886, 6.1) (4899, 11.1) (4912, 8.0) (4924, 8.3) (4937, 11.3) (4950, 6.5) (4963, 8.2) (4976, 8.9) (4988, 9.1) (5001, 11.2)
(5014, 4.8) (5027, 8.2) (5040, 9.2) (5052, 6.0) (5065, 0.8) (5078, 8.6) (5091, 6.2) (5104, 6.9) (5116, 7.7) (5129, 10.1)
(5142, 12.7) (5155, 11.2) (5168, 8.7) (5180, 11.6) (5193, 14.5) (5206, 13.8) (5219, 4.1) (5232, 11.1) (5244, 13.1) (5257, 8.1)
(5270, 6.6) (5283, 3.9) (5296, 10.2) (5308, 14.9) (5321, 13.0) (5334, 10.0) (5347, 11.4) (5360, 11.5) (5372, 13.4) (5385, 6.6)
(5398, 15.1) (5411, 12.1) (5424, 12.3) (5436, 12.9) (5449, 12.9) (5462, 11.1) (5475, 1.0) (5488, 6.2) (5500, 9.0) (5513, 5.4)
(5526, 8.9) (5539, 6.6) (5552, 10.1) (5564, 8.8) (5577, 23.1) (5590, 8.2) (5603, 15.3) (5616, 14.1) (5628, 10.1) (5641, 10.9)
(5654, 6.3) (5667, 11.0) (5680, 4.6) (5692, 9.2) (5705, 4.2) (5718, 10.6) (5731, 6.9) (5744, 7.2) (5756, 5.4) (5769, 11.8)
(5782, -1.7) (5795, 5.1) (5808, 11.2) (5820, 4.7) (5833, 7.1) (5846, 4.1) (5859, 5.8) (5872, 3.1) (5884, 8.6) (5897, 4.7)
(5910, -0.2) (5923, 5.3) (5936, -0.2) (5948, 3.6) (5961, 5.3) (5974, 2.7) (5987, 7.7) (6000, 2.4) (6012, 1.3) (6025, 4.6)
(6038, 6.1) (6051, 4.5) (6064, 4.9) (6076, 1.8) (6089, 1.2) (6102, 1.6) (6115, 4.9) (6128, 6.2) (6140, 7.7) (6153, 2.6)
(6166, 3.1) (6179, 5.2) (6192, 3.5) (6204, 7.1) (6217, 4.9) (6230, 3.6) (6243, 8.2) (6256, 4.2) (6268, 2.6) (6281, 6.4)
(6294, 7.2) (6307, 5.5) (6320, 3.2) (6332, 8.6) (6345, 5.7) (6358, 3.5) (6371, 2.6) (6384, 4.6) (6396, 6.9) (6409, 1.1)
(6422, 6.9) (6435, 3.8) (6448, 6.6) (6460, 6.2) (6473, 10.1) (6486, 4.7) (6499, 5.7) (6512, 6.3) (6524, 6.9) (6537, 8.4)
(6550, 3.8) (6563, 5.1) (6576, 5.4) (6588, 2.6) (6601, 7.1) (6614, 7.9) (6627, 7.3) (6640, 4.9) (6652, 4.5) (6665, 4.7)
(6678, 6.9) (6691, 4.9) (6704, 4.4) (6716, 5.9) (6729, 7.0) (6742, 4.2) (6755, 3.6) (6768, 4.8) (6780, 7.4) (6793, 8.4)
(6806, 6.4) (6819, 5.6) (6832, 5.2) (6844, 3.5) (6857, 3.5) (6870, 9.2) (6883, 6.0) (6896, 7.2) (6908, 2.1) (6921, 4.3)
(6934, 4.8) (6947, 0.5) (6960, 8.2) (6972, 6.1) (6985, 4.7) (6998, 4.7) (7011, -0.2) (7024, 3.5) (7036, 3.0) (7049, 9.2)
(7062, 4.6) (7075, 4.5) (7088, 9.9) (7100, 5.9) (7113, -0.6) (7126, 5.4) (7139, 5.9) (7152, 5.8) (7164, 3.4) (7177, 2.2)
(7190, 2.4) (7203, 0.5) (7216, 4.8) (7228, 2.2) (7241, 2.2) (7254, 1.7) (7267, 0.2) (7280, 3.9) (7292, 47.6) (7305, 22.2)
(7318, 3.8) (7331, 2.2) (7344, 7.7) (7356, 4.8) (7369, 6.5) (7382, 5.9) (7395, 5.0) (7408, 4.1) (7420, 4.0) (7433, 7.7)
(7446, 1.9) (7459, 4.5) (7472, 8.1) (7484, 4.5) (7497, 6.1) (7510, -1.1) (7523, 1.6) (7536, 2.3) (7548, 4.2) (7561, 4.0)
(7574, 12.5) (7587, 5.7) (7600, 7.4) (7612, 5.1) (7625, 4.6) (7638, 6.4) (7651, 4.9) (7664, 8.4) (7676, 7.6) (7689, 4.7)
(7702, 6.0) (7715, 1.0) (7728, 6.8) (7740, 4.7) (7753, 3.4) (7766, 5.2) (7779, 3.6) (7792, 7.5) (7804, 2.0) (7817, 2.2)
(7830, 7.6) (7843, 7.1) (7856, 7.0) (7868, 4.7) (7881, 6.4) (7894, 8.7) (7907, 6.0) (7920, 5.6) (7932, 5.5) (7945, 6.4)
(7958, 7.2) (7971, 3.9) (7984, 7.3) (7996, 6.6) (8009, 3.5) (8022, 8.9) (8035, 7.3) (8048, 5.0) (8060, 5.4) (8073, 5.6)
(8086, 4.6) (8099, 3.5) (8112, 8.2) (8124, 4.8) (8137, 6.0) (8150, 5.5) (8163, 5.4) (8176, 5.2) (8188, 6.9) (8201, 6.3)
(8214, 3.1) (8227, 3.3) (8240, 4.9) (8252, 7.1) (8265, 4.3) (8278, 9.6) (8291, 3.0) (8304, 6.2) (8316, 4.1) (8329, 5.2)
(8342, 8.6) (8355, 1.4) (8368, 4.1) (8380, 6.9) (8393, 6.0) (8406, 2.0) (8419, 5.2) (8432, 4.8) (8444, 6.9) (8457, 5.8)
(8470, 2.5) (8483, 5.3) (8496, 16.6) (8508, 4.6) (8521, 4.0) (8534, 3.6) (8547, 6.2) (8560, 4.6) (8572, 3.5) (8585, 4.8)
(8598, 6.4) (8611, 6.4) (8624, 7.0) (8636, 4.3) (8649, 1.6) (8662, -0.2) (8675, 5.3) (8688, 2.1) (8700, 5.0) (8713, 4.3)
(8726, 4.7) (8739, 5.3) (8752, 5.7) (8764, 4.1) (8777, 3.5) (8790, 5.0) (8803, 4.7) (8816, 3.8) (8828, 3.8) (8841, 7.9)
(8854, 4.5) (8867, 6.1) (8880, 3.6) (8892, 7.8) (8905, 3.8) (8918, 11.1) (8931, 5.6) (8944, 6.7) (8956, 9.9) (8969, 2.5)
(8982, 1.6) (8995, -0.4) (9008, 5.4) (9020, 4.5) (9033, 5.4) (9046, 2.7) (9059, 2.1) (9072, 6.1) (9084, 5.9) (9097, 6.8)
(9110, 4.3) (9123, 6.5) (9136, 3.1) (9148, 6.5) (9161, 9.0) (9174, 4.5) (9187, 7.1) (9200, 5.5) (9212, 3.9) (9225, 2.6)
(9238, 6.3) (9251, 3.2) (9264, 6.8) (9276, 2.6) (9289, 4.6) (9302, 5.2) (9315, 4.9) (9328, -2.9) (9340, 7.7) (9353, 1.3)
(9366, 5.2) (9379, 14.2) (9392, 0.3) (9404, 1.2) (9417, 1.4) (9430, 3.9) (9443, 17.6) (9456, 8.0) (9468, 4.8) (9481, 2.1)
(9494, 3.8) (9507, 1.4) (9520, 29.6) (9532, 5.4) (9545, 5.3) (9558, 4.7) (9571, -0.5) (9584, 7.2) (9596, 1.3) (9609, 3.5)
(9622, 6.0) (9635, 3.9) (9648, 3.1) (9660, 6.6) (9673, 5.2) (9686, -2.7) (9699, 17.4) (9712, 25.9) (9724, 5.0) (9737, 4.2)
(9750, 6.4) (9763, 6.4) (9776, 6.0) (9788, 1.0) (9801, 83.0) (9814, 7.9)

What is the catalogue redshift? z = 0.96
